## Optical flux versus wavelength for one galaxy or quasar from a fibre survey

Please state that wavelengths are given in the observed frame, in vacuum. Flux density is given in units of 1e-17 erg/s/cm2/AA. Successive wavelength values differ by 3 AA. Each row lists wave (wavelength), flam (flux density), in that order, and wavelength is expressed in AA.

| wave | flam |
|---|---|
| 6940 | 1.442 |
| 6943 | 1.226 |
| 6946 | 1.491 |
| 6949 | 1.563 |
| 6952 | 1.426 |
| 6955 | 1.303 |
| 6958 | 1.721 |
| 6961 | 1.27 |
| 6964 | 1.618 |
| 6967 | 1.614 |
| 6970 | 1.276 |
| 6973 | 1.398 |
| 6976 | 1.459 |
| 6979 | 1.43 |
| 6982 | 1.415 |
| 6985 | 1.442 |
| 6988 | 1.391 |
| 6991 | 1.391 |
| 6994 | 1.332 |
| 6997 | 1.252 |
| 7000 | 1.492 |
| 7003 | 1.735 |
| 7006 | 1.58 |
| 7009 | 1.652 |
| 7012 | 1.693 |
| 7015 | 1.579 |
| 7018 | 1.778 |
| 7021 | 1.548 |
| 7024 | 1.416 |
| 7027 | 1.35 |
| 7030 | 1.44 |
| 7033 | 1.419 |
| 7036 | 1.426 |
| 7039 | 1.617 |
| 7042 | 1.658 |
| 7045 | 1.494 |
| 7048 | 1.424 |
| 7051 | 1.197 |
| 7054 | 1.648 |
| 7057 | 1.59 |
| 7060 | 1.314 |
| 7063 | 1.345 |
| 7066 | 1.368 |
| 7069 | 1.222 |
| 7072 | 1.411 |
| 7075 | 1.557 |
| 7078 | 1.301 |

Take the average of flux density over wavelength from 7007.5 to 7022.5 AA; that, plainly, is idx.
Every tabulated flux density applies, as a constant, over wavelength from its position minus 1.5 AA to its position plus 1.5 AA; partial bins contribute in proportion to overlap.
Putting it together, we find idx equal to 1.65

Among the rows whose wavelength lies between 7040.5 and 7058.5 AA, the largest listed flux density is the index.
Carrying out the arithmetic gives 1.658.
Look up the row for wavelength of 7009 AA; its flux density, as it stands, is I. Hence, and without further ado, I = 1.652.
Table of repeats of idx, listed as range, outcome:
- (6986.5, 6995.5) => 1.37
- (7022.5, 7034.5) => 1.41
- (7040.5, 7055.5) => 1.48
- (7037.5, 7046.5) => 1.59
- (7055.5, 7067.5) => 1.4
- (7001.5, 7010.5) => 1.66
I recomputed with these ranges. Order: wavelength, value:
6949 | 1.563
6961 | 1.27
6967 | 1.614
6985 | 1.442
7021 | 1.548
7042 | 1.658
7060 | 1.314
